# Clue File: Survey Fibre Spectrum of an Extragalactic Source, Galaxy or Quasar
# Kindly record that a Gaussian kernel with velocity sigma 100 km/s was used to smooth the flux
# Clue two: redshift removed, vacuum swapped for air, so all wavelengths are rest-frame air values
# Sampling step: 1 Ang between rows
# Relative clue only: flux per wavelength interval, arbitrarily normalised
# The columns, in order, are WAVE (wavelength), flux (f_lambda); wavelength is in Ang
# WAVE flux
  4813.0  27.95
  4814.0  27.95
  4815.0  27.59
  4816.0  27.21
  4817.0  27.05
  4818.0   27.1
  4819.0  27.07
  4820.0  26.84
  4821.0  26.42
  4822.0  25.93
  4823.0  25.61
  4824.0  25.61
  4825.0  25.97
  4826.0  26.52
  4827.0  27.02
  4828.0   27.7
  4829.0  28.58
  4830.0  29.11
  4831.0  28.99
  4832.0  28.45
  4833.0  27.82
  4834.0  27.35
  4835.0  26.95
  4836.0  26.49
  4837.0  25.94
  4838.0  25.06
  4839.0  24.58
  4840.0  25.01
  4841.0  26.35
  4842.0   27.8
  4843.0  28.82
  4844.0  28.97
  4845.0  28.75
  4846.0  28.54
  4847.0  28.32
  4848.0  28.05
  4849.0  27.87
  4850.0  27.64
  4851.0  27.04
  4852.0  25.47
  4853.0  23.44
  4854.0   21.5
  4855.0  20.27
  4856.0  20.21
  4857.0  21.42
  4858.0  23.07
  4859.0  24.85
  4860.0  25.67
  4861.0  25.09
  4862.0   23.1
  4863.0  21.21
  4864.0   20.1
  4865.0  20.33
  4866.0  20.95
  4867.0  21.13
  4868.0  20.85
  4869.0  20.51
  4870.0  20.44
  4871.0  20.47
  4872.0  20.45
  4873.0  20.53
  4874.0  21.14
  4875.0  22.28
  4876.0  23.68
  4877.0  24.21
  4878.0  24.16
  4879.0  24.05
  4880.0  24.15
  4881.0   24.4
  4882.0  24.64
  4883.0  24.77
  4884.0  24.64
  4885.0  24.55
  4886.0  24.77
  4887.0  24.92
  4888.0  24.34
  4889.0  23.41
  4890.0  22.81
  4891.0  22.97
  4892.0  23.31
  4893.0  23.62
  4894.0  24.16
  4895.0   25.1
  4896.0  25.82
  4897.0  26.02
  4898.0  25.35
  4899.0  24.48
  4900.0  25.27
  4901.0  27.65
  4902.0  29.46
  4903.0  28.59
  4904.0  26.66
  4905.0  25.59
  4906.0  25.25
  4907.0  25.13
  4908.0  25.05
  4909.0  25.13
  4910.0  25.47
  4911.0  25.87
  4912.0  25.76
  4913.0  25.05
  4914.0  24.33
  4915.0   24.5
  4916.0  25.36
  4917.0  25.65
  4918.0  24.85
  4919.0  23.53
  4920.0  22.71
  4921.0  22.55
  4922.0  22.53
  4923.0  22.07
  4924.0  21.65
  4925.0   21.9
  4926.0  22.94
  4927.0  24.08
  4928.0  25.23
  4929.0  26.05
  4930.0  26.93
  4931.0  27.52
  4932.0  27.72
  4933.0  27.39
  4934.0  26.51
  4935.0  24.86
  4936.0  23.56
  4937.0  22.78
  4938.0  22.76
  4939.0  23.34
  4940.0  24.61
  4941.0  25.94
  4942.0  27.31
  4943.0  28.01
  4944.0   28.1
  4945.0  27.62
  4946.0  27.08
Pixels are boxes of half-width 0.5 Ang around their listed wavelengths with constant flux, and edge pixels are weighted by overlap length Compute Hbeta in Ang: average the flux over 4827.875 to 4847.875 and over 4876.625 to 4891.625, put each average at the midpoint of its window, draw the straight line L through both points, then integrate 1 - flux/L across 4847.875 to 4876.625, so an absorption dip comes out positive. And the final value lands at 3.48 Ang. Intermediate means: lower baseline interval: 27.5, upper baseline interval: 24.2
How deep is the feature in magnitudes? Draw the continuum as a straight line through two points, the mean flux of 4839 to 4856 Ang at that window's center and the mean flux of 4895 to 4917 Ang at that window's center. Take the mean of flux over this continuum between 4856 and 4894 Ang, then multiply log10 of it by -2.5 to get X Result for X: 0.14 mag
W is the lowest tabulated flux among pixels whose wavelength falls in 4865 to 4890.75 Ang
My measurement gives 20.33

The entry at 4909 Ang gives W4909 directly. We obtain 25.13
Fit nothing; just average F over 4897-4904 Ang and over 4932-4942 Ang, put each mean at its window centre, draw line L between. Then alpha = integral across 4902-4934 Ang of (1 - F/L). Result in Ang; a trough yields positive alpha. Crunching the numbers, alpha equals 1.0 Ang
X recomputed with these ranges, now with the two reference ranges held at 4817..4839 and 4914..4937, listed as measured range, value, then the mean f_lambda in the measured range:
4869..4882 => 0.15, 22.5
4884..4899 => 0.04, 24.4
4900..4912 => -0.05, 26.3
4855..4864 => 0.15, 22.8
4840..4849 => -0.06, 28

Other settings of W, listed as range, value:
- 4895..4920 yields 22.71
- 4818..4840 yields 24.58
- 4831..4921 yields 20.1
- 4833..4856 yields 20.21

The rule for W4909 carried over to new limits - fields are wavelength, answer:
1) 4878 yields 24.16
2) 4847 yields 28.32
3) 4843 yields 28.82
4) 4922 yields 22.53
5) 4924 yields 21.65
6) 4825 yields 25.97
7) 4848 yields 28.05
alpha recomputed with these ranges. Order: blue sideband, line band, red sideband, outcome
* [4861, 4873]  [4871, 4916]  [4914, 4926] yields -4.8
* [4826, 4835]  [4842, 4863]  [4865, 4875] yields -1.2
